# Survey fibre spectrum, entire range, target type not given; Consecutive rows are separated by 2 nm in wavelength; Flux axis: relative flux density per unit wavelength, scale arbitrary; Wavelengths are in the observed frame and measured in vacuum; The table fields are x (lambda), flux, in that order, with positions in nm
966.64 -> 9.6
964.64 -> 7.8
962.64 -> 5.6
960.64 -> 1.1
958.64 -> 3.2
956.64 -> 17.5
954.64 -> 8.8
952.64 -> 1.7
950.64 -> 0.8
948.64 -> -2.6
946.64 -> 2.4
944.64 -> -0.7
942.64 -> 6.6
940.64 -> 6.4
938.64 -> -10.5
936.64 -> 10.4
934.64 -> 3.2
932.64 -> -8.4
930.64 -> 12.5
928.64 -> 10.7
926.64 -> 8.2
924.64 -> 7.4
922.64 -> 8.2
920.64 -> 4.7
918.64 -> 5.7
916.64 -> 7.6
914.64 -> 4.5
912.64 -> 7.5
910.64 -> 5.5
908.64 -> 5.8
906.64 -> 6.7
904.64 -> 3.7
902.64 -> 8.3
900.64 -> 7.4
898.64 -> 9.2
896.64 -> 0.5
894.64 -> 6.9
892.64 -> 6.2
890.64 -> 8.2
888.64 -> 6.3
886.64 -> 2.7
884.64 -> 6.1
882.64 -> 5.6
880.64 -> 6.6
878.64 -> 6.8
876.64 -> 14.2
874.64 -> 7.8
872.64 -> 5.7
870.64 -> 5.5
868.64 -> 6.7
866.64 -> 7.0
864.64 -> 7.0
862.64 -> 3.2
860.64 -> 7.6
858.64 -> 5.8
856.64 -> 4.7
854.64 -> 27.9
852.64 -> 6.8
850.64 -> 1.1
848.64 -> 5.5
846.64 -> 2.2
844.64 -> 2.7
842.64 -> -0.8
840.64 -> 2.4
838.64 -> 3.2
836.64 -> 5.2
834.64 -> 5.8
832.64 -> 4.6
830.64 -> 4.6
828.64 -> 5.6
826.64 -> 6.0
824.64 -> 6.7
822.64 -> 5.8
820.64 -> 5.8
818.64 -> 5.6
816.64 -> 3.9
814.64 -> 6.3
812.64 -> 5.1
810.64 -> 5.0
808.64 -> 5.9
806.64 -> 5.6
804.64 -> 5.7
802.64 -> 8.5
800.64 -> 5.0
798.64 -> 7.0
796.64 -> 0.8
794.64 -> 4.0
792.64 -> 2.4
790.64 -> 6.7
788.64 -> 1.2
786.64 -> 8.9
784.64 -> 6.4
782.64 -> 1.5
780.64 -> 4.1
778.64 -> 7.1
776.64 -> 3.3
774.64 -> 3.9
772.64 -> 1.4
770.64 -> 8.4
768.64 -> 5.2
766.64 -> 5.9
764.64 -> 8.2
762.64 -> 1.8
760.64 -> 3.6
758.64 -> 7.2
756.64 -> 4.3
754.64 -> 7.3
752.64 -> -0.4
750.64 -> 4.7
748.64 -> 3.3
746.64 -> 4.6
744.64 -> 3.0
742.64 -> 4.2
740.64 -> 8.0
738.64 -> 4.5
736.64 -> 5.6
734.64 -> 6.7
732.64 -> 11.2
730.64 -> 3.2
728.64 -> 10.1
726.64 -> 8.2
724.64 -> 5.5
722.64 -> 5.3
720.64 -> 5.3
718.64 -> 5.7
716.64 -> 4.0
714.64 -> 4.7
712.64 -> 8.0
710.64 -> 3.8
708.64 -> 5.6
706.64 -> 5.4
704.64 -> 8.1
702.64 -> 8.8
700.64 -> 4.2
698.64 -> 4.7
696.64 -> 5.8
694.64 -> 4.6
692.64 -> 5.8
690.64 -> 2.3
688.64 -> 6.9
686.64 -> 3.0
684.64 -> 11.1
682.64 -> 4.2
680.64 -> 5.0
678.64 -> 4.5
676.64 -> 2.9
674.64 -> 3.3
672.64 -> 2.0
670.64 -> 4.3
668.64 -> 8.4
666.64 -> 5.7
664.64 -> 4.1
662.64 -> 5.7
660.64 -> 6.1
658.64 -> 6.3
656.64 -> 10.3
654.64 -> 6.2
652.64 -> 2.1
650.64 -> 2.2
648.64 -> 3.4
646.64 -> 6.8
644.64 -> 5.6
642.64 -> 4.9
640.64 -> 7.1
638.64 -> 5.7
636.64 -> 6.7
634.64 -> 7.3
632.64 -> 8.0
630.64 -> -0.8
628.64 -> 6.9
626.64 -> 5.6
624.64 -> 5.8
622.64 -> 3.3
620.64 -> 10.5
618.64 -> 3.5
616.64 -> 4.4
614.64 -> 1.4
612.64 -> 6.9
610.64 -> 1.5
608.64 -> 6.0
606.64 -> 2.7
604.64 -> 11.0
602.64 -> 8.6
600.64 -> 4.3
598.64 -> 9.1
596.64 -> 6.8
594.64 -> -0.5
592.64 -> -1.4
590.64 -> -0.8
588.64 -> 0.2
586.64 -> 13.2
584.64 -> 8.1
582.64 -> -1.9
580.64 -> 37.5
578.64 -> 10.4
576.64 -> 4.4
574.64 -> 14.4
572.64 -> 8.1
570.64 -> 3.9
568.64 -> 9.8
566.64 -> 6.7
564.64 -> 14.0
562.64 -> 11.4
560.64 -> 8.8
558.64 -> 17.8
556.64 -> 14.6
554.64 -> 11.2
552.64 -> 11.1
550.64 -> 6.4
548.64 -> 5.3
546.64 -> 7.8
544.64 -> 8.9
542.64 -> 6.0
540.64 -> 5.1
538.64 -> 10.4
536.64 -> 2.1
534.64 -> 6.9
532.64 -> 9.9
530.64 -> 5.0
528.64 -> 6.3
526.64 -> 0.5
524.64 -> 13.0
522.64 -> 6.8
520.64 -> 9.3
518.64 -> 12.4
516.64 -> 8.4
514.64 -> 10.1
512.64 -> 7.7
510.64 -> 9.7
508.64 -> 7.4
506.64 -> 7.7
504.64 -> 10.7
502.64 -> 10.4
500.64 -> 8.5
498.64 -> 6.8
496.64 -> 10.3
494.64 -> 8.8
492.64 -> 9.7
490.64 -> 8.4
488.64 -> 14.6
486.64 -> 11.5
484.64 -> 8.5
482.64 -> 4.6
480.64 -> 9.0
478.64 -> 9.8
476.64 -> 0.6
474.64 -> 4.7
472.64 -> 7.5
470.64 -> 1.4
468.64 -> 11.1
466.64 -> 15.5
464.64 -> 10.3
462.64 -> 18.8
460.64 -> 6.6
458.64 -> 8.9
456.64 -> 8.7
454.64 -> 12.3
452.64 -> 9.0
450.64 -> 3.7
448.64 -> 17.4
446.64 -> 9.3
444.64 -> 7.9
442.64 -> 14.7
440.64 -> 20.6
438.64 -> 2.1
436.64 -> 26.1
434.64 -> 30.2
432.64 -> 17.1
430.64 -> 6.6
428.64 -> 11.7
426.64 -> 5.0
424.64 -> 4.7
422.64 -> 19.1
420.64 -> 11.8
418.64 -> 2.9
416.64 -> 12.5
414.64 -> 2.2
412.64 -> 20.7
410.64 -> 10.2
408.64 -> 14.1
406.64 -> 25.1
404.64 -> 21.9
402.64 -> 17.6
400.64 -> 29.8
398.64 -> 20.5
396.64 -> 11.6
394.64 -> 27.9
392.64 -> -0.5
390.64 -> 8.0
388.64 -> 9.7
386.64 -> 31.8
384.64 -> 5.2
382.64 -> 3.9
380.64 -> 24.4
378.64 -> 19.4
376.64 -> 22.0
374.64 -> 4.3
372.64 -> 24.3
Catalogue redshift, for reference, 1.29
